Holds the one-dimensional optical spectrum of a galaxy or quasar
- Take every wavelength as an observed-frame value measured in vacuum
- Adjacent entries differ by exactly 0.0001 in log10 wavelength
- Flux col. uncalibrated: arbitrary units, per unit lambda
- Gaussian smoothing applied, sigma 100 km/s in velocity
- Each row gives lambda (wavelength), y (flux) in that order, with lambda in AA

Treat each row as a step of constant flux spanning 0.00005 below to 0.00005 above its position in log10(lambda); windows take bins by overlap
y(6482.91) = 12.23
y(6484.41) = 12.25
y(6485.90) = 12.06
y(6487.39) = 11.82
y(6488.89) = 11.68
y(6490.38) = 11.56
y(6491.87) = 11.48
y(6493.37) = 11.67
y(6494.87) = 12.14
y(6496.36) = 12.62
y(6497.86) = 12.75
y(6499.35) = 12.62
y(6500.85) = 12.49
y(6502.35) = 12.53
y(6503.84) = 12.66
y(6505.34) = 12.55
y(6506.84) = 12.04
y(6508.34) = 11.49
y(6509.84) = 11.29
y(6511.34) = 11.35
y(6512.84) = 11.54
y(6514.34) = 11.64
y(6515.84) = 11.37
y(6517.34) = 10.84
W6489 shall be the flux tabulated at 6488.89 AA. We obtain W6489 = 11.68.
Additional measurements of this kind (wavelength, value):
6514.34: 11.64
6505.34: 12.55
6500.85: 12.49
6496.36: 12.62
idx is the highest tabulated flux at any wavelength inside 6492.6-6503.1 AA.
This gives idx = 12.75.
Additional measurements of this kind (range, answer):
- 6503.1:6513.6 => 12.66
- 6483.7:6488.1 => 12.25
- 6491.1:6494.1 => 11.67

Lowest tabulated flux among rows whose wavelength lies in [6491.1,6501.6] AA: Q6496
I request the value 11.48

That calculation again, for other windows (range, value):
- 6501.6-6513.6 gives 11.29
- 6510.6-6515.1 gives 11.35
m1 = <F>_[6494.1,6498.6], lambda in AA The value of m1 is 12.5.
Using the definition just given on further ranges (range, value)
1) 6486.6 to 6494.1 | 11.6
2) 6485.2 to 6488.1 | 12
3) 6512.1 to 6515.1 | 11.6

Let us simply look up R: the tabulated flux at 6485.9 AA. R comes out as 12.06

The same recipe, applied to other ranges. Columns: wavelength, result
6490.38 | 11.56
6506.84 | 12.04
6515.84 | 11.37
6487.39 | 11.82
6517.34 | 10.84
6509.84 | 11.29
